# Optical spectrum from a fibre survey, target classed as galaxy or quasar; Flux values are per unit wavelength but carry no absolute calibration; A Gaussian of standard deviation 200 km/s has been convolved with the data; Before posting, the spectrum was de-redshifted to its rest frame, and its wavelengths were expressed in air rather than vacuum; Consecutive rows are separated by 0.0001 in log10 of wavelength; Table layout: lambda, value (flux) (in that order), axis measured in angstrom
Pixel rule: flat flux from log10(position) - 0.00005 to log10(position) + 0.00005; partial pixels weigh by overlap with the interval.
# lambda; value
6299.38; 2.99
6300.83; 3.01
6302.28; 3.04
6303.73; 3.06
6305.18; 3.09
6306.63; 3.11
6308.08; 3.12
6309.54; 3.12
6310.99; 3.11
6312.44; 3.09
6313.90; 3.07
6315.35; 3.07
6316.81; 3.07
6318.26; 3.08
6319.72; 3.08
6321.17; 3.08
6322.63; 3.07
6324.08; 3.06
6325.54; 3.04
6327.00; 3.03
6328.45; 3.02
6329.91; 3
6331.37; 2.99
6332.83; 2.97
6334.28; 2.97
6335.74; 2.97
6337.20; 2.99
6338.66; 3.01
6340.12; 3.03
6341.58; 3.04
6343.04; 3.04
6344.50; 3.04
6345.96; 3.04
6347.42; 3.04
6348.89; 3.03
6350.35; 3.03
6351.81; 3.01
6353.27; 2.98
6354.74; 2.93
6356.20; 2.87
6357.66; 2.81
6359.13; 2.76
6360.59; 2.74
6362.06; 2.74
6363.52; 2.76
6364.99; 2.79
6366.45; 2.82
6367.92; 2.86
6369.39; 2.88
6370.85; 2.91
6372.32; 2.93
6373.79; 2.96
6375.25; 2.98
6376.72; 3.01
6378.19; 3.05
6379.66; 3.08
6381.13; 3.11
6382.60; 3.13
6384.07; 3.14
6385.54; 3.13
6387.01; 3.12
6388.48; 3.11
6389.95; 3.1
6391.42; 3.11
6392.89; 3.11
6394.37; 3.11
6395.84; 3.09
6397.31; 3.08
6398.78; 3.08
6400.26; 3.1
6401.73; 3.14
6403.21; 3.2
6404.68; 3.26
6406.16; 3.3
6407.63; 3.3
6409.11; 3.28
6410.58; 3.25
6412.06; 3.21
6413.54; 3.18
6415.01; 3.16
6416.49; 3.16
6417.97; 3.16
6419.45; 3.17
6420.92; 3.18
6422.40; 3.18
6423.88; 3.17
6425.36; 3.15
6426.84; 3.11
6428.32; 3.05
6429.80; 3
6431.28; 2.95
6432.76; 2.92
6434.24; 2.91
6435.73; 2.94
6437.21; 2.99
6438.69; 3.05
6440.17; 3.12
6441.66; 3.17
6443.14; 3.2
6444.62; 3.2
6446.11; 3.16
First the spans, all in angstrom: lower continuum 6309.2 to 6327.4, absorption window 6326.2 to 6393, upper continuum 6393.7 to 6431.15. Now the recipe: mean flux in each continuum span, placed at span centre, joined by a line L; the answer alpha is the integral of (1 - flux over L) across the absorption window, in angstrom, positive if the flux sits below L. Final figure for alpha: 2.8 angstrom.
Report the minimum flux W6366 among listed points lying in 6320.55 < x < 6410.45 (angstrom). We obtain 2.74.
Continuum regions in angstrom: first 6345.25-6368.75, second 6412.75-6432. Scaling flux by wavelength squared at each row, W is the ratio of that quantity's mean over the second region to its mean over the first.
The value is 1.11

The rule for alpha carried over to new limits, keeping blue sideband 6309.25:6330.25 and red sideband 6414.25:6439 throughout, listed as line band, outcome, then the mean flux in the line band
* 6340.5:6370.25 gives 1.5 angstrom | 2.91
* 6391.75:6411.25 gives -0.7 angstrom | 3.18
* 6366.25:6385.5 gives 0.4 angstrom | 3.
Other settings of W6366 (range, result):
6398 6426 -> 3.08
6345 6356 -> 2.93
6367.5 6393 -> 2.86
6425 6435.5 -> 2.91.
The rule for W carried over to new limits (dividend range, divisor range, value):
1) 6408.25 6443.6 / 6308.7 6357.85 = 1.06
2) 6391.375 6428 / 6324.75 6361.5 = 1.09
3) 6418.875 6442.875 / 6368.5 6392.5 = 1.02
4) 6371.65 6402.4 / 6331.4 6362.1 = 1.05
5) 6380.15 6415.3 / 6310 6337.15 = 1.06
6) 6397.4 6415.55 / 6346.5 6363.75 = 1.12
